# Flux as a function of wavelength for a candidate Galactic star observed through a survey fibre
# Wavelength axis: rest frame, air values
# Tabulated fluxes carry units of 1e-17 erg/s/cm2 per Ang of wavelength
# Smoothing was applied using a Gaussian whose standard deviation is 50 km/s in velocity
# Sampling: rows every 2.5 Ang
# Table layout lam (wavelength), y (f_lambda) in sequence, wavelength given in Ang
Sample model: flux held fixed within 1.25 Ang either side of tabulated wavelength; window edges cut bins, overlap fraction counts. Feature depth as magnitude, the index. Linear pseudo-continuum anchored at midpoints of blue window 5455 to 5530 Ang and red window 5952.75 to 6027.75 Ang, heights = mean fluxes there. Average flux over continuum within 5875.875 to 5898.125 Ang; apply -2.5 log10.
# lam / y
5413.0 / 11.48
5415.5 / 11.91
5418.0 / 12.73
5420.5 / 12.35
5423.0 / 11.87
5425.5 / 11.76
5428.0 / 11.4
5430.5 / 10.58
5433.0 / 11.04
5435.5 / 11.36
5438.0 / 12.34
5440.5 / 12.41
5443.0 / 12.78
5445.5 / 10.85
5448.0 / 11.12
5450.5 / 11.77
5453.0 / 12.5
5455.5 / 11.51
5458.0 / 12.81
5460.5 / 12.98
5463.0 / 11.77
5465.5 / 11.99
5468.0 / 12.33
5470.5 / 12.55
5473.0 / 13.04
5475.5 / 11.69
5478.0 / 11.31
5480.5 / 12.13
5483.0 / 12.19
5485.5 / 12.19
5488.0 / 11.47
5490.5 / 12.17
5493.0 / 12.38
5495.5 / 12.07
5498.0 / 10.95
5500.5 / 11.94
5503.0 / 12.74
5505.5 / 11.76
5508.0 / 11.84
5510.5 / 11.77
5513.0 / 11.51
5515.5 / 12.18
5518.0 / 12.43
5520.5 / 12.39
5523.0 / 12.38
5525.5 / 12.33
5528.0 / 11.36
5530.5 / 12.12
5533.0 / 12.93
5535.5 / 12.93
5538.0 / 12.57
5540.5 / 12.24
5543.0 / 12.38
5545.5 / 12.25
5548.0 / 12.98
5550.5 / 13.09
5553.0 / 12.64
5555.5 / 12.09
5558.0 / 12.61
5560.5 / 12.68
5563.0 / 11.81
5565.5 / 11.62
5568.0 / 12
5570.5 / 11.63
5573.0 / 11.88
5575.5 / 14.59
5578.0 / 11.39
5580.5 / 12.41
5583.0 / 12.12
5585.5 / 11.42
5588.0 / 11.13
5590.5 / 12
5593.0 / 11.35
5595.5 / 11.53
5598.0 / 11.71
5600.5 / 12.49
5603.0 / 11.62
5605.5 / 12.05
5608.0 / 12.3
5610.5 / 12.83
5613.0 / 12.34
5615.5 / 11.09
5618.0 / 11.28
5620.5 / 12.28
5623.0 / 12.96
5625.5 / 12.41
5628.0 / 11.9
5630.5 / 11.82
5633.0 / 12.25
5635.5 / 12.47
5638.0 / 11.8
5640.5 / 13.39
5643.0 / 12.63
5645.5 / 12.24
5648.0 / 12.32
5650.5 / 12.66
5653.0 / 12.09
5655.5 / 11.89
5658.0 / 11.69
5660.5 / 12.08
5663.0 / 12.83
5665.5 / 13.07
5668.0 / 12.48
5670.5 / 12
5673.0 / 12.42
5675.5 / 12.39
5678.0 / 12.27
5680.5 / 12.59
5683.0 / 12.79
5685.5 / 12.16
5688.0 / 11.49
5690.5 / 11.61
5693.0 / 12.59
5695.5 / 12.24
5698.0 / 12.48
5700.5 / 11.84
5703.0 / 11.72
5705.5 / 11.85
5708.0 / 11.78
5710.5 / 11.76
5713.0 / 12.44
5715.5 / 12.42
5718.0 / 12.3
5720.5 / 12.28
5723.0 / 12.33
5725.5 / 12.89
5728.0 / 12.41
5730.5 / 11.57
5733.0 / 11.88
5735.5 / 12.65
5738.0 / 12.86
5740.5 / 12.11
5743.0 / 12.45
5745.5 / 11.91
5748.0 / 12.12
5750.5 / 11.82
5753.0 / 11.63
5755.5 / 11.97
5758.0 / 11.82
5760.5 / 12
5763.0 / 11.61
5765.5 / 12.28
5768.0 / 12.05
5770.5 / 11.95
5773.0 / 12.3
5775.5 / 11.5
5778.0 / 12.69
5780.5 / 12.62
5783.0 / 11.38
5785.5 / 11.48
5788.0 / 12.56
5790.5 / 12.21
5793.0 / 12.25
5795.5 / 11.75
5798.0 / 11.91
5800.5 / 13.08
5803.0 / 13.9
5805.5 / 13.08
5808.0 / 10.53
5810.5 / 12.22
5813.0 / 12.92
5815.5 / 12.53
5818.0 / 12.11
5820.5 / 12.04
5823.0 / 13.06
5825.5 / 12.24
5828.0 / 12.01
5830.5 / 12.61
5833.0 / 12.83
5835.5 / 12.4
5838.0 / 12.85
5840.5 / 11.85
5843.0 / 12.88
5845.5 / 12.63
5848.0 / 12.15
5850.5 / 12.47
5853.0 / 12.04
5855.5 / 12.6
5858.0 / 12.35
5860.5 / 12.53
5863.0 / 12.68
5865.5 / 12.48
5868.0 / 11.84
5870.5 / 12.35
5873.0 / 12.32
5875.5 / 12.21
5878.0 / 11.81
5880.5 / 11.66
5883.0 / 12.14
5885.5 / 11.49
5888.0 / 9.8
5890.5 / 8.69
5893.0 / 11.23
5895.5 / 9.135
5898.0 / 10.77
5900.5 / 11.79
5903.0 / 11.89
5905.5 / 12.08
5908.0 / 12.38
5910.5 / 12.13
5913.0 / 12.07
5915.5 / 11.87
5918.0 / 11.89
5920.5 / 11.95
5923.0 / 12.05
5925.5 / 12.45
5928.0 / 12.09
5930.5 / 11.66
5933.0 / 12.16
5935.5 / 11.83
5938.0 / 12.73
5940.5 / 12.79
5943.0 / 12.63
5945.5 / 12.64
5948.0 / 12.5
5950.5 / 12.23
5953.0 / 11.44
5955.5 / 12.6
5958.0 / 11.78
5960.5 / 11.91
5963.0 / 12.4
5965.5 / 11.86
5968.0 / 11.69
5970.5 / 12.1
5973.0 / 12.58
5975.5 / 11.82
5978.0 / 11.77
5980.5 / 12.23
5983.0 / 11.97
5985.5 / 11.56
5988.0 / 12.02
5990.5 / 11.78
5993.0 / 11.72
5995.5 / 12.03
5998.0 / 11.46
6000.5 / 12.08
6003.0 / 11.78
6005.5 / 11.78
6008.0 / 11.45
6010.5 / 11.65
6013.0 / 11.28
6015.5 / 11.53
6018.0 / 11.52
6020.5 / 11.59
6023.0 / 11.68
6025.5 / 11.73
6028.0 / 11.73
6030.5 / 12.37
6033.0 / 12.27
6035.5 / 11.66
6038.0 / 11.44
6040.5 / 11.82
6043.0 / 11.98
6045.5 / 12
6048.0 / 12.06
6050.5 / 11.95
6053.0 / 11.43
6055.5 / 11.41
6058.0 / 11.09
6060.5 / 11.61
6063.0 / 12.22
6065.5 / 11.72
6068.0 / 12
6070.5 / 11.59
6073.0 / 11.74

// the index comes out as 0.10 mag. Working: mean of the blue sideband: 12.1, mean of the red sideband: 11.8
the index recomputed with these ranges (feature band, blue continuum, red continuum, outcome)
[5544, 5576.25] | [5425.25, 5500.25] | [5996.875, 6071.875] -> -0.05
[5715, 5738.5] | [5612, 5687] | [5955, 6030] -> -0.01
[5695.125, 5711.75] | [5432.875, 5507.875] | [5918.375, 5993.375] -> 0.01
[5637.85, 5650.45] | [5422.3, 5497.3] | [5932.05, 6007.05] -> -0.05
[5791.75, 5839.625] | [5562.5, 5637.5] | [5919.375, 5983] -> -0.03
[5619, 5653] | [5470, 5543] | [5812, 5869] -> -0.01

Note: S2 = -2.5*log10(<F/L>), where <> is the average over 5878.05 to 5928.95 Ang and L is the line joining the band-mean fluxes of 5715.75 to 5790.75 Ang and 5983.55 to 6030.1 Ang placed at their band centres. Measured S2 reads 0.04 mag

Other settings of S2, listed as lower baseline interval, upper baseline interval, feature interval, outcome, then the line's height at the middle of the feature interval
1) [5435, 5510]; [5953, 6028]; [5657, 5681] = -0.04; 12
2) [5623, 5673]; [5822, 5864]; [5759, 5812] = 0.02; 12.4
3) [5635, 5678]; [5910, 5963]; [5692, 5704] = 0.01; 12.3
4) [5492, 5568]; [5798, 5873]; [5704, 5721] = 0.02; 12.4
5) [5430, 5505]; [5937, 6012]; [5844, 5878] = -0.03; 12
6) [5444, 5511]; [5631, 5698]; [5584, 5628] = 0.03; 12.2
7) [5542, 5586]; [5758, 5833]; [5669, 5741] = 0.01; 12.3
